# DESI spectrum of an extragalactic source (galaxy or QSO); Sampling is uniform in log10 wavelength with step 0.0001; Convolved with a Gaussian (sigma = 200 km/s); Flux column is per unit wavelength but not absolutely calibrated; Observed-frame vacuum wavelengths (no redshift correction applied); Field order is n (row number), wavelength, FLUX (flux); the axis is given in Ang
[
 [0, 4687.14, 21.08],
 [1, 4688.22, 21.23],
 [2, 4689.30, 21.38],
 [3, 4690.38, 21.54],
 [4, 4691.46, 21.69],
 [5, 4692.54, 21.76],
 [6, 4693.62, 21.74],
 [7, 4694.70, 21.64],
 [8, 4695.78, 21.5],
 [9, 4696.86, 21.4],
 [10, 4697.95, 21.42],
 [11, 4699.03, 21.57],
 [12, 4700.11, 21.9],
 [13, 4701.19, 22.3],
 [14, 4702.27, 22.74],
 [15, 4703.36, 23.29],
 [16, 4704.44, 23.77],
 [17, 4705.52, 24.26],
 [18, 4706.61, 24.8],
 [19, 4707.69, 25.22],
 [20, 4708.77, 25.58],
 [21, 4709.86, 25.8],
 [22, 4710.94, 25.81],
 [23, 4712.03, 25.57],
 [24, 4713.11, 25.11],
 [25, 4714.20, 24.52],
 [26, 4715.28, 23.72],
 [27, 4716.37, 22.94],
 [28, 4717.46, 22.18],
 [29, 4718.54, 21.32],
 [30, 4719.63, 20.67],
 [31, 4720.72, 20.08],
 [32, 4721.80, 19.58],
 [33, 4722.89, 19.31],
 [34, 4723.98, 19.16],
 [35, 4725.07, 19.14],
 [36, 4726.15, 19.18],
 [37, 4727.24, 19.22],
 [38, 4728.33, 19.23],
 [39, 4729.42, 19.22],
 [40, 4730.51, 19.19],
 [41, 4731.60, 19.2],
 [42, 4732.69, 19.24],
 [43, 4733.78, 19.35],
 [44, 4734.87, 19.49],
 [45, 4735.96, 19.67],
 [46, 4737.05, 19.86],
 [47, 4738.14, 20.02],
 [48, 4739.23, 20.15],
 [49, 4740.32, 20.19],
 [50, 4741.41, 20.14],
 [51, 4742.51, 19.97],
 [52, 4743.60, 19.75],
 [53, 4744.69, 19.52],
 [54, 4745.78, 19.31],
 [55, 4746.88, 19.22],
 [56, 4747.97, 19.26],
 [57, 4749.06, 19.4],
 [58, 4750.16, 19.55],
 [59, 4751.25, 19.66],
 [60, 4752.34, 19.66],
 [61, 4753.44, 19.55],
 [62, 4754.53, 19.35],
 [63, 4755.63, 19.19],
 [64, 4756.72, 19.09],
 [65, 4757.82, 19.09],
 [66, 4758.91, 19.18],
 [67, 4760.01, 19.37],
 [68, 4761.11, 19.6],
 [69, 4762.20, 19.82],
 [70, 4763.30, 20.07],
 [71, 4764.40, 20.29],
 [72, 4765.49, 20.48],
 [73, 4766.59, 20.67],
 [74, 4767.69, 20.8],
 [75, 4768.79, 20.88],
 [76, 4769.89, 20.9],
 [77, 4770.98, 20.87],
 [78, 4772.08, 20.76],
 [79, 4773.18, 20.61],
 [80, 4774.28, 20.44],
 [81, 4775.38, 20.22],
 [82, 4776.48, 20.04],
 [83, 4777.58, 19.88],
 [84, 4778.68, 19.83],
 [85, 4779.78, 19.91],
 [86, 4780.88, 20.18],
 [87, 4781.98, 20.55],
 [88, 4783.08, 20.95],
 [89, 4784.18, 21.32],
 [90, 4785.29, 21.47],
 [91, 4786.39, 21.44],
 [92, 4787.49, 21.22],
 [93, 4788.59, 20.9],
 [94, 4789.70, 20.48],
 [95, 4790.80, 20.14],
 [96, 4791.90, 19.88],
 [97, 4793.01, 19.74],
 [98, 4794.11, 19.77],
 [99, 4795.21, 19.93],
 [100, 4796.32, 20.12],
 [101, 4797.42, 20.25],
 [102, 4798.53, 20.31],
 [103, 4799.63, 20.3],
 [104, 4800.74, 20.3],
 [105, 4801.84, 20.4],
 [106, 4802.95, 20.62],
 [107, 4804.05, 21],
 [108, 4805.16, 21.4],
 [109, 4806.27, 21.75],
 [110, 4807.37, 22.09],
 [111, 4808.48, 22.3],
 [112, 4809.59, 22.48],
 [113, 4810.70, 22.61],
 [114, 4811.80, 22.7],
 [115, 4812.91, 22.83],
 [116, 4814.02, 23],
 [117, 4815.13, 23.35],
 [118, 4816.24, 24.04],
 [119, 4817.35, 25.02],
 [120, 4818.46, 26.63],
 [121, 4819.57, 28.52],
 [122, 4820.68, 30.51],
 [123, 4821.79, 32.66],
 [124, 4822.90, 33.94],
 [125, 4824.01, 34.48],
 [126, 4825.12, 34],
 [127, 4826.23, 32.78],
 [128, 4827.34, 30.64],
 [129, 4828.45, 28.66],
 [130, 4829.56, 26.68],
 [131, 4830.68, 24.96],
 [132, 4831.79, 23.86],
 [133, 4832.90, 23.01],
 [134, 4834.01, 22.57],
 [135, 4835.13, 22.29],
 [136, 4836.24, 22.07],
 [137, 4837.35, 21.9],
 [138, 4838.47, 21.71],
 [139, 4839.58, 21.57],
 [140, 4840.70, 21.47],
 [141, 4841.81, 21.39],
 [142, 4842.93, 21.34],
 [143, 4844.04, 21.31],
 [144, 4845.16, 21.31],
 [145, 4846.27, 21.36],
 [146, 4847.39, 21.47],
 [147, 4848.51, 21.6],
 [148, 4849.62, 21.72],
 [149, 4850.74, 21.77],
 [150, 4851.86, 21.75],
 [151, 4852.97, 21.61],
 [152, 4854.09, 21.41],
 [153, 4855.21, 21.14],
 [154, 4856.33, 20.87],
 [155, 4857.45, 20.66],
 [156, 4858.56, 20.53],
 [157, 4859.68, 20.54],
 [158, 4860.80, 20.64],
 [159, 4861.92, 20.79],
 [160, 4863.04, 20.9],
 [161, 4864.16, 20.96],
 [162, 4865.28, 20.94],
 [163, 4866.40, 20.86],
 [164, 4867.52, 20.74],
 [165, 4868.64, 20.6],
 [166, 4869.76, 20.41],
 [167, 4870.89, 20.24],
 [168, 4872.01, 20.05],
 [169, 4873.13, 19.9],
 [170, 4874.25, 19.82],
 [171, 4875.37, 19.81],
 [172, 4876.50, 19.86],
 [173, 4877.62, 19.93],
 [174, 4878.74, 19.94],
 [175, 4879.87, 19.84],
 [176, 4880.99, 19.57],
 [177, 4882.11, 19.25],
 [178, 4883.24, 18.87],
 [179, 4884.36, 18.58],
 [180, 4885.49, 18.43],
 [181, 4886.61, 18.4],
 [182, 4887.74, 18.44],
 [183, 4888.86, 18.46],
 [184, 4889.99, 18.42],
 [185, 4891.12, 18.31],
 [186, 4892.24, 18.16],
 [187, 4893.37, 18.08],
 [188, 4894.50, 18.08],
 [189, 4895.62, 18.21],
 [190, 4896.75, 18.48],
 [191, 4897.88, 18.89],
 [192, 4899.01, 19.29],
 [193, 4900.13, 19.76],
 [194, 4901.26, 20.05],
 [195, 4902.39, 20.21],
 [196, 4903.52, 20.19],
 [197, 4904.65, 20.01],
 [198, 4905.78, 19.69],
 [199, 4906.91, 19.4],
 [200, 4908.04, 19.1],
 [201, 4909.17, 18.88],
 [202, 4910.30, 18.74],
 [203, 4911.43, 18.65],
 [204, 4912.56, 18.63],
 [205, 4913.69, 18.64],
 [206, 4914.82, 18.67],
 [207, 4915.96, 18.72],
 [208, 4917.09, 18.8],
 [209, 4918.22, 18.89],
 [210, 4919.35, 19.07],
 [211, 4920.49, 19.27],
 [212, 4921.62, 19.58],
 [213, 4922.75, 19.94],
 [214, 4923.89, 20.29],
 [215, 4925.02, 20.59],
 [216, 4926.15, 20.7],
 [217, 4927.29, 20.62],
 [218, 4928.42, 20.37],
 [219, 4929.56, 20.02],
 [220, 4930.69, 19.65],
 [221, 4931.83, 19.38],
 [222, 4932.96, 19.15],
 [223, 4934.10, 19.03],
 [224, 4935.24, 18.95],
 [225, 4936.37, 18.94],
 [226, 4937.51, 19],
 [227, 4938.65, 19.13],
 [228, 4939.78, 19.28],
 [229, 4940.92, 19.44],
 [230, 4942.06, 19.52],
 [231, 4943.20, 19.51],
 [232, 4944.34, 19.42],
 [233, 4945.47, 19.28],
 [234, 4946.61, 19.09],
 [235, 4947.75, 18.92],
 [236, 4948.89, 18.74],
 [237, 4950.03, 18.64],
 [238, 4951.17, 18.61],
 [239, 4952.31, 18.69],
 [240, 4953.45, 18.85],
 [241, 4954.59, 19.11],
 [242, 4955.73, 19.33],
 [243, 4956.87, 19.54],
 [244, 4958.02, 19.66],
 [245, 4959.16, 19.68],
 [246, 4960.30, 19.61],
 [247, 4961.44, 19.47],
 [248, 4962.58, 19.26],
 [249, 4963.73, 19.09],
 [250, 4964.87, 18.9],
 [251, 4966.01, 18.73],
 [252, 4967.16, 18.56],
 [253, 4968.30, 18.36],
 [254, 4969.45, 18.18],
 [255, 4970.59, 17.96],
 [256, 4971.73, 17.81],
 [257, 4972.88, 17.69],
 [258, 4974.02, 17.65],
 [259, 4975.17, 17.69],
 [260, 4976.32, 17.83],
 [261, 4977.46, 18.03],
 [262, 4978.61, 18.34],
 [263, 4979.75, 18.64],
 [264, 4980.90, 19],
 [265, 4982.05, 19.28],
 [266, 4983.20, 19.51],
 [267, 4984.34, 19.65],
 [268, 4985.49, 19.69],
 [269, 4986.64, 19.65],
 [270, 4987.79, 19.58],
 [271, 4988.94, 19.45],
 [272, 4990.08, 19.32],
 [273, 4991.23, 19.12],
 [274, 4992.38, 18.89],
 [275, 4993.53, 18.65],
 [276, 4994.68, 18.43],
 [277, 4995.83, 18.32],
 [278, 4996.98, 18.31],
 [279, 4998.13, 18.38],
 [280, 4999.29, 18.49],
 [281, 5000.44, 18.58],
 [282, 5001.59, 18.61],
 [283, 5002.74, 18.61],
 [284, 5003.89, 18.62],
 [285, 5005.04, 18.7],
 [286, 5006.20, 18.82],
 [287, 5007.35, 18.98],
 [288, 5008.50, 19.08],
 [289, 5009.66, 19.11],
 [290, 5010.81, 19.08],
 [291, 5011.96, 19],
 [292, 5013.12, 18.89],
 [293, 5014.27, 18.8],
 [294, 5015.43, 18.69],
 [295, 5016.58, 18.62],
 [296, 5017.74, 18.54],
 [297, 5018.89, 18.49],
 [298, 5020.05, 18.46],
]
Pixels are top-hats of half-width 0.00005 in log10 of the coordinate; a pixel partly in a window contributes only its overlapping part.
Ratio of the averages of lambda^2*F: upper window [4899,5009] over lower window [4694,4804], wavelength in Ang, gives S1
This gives 1.00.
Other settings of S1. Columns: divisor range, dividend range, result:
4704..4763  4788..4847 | 1.18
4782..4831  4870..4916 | 0.83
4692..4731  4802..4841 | 1.19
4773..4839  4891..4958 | 0.87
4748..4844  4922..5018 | 0.92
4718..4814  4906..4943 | 1.02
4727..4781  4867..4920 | 1.03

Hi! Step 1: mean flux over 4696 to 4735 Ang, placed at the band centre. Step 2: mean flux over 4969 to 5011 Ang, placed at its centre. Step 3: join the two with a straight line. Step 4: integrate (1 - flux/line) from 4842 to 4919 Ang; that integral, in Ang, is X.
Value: 0.5 Ang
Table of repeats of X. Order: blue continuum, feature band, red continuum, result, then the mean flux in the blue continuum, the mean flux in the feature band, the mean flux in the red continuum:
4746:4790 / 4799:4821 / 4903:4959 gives -3.4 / 20.1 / 23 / 19.3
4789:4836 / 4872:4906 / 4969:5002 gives 3.9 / 24.1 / 19.2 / 18.6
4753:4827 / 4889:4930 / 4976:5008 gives 1.9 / 22.1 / 19.2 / 18.9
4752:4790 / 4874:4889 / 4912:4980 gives 0.2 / 20.3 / 19.2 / 19.1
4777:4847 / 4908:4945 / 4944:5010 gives 1.4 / 23.1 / 19.4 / 18.8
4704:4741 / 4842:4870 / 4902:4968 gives -1.4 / 21.5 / 21.1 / 19.3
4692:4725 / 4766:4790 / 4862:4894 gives 0.8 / 22.6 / 20.6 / 19.6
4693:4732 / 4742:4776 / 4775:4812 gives 2.3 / 22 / 19.9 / 20.8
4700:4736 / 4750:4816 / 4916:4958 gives 1.5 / 21.8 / 20.6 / 19.4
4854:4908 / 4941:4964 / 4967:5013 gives -0.2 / 19.7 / 19.2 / 18.7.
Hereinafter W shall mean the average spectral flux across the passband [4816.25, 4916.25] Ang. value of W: 21.6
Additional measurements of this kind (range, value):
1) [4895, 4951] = 19.3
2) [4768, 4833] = 23.1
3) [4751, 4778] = 20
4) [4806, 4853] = 24.6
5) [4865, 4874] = 20.4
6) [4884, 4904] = 18.8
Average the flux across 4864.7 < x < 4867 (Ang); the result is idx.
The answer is 20.9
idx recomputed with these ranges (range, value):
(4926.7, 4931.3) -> 20.1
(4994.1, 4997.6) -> 18.4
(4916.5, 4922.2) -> 19.1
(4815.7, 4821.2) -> 26.9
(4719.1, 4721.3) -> 20.4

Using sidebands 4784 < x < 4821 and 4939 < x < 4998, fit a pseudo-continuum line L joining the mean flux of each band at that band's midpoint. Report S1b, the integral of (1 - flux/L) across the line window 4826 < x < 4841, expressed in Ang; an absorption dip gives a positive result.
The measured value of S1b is -2.1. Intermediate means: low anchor 22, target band 24.5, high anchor 18.9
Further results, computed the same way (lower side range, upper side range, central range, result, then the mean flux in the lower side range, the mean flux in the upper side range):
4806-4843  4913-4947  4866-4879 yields 1.4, 25.4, 19.4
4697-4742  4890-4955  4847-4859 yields -0.8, 21.6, 19.2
